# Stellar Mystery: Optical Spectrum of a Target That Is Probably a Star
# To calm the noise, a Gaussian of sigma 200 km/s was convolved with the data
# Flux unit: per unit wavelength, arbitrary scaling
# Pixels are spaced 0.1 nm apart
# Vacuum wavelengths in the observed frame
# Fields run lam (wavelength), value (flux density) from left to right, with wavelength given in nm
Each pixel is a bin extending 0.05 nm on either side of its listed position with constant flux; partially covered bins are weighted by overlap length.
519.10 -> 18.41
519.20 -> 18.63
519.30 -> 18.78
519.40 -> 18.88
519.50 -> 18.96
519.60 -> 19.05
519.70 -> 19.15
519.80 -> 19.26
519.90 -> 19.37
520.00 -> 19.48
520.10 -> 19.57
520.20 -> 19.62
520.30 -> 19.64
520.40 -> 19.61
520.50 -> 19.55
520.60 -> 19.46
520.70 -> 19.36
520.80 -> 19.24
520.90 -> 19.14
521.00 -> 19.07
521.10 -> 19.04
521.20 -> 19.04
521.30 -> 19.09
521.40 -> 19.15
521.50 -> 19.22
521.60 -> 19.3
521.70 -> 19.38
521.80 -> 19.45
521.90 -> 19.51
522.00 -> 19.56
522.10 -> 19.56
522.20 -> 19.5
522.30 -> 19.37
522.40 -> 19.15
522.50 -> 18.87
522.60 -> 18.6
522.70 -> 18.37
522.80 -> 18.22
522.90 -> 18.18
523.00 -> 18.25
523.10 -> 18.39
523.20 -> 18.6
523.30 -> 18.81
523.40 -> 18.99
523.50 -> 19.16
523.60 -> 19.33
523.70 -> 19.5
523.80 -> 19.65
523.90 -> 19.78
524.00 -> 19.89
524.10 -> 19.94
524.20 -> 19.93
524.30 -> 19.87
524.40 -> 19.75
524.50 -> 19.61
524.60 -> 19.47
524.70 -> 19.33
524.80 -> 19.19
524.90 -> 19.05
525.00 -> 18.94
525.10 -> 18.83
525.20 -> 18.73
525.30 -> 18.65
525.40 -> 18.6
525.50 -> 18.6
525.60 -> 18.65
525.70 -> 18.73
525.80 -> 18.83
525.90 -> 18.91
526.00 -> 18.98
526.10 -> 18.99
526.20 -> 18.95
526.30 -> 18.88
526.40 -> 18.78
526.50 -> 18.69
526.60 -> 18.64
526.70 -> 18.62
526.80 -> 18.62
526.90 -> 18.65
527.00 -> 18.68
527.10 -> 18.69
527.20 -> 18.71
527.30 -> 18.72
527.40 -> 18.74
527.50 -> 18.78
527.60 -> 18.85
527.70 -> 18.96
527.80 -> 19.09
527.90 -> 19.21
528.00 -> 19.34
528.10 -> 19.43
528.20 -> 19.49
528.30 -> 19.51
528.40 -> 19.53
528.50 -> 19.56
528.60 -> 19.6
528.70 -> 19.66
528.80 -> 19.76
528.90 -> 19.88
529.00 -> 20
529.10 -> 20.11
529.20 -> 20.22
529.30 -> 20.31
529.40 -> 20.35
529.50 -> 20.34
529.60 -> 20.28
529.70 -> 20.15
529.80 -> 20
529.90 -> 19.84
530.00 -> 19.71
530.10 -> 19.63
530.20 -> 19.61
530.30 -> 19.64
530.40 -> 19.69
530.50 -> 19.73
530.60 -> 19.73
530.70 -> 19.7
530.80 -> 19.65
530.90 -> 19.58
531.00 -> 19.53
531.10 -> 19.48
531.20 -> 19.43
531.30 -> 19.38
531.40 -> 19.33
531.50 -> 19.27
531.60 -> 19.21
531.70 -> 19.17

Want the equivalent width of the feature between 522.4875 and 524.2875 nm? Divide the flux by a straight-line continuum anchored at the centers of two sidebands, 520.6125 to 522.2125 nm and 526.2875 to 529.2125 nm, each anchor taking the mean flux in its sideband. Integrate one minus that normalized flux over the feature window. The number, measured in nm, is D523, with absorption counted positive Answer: 0.019 nm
